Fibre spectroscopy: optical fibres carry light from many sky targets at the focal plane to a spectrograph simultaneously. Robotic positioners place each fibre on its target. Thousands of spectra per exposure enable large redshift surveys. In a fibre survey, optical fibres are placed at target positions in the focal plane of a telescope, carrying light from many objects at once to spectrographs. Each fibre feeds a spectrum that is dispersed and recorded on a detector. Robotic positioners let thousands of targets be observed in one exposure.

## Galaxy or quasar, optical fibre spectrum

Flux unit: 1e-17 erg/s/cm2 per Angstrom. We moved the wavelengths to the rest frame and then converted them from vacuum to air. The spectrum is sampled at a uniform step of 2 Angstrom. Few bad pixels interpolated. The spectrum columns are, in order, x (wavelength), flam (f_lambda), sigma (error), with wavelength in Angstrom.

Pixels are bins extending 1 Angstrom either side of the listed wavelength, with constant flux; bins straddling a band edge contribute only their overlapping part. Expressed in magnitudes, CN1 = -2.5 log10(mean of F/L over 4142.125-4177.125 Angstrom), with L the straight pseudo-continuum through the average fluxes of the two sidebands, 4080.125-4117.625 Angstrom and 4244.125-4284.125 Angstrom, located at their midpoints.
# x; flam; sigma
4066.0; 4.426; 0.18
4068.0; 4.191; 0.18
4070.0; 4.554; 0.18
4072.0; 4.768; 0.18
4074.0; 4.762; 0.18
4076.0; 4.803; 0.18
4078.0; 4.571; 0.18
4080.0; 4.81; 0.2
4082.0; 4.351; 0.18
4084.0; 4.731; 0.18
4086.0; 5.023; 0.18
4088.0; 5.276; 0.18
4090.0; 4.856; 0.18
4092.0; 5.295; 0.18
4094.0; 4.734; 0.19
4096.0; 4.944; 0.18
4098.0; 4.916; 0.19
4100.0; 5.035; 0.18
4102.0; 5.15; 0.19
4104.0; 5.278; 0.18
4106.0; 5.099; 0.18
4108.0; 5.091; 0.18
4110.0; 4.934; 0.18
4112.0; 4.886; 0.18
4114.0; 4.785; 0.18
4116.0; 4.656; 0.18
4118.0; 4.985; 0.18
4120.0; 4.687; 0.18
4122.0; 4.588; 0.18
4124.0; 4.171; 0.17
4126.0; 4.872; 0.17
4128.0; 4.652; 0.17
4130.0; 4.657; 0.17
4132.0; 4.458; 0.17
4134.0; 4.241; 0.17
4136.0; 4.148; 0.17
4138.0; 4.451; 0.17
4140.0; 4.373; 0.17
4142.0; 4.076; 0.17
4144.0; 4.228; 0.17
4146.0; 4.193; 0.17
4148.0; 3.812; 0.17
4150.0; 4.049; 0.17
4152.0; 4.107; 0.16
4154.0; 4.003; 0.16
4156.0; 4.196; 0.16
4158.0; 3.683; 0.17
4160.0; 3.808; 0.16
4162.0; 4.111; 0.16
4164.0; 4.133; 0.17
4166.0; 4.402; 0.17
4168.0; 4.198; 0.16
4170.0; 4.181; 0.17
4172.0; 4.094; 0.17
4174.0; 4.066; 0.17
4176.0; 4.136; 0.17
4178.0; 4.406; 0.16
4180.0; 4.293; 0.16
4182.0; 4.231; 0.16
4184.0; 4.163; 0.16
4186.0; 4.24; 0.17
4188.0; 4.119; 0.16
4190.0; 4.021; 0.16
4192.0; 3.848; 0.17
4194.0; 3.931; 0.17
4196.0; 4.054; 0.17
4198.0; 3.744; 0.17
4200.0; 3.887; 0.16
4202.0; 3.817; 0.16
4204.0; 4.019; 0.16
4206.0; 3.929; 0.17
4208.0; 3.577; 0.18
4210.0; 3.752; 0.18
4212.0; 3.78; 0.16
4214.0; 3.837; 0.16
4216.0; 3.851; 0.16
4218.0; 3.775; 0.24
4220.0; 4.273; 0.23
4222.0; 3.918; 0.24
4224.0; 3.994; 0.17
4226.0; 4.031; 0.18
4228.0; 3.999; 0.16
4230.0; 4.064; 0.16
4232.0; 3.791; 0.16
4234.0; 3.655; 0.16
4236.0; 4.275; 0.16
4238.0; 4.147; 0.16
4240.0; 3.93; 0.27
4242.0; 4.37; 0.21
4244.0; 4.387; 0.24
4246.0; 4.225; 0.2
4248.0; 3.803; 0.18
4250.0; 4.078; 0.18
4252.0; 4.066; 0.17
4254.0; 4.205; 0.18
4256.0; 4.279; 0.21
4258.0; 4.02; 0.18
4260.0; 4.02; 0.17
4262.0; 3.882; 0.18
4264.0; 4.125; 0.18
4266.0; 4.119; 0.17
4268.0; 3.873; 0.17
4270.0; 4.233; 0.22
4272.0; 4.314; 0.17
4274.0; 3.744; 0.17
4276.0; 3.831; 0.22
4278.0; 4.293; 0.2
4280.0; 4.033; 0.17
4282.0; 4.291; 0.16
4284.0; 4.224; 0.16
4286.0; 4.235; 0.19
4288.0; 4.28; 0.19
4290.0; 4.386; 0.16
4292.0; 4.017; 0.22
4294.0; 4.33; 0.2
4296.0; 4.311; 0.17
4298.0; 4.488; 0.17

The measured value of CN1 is 0.14 mag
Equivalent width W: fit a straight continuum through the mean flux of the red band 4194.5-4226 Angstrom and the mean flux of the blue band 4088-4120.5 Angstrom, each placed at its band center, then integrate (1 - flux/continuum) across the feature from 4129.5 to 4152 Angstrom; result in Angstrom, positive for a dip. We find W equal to 1.8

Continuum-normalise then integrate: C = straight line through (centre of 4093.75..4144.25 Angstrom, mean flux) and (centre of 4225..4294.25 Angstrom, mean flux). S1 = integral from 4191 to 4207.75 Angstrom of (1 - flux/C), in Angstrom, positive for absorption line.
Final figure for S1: 1.8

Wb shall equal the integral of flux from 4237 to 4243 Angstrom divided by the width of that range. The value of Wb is 4.15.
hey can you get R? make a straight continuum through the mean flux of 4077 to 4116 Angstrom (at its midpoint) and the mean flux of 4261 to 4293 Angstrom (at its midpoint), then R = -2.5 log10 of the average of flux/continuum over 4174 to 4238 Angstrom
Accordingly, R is 0.12 mag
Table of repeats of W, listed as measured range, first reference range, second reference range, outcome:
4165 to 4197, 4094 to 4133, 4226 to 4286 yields 2.3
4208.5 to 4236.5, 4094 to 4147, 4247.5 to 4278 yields 2.1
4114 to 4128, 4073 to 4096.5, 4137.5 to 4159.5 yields -0.8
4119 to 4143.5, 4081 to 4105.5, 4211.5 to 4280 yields 1.5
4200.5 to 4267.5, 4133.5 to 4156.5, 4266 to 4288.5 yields 2.1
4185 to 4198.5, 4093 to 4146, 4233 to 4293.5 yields 1.2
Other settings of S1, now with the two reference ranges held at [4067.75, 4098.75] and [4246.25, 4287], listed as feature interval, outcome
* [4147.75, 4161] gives 1.7 Angstrom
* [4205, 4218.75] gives 1.6 Angstrom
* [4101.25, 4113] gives -0.9 Angstrom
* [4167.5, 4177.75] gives 0.7 Angstrom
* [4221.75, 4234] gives 0.8 Angstrom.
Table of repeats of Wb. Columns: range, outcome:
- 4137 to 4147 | 4.26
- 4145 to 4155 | 4.03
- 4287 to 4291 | 4.33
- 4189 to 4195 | 3.93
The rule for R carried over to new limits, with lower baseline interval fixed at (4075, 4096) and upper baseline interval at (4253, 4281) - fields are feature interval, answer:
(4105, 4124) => -0.022 mag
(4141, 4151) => 0.130 mag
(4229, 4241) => 0.061 mag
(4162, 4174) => 0.078 mag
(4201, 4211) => 0.137 mag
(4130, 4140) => 0.066 mag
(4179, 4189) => 0.055 mag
